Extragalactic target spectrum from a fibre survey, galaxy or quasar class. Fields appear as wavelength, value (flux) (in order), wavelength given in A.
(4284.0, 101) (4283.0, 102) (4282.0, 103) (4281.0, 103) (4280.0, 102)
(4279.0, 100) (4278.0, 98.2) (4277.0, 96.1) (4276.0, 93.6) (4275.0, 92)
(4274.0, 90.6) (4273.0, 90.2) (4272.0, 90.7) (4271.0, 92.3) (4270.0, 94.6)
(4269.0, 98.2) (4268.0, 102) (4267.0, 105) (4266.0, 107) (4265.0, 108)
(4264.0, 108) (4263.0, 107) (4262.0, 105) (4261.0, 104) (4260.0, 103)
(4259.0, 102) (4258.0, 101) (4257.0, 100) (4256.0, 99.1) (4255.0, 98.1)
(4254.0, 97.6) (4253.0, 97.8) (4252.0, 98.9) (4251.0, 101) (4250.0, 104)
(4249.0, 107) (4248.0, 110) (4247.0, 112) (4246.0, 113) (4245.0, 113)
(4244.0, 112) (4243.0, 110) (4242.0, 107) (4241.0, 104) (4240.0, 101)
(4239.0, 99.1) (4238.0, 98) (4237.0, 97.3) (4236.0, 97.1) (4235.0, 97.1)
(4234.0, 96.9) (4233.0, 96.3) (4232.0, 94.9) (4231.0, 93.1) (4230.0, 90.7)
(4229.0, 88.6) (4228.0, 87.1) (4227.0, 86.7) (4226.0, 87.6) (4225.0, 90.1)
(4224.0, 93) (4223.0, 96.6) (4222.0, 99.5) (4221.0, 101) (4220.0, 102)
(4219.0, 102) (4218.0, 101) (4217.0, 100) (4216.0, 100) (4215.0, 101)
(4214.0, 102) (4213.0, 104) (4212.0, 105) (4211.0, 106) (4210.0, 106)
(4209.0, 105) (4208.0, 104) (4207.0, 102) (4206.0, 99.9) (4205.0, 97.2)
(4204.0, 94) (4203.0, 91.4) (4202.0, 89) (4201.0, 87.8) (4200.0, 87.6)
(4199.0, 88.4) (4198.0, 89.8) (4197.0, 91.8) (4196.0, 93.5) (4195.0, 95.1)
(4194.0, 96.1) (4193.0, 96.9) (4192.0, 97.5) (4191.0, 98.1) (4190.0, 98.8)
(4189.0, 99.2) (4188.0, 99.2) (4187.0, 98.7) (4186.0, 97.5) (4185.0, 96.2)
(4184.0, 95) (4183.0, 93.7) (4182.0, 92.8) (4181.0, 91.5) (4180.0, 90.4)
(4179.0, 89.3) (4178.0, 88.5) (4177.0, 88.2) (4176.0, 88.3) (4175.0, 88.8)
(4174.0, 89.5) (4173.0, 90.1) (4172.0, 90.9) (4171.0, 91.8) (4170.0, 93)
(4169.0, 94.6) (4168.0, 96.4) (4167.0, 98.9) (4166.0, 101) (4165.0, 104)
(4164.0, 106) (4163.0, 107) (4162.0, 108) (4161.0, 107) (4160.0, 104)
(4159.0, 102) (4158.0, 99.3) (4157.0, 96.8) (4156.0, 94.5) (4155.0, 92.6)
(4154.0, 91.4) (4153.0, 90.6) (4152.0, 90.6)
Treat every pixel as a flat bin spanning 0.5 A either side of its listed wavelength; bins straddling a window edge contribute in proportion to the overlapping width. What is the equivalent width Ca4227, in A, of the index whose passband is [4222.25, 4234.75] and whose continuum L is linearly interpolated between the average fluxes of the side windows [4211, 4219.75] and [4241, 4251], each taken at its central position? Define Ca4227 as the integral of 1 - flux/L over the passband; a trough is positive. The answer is 1.5 A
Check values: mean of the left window 102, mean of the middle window 92.1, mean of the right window 109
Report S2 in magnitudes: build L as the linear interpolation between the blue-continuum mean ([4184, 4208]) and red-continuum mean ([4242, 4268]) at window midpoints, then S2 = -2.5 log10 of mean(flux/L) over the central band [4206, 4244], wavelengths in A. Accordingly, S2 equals 0.01 mag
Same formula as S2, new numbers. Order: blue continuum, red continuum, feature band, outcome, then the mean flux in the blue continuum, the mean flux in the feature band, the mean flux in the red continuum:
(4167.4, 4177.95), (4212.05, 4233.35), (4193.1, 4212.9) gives -0.03 mag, 91.1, 96.5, 96.2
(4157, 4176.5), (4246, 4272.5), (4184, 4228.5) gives 0.03 mag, 97.9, 96.9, 102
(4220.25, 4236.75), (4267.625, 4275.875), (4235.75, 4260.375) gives -0.11 mag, 93.7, 103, 93.7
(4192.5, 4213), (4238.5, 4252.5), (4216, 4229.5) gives 0.07 mag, 96.5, 95.2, 107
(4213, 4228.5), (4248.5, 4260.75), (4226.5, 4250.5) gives -0.02 mag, 96.9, 101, 101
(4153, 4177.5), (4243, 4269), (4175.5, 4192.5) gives 0.05 mag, 96.7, 94.3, 105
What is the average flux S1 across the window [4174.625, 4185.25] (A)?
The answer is 91.1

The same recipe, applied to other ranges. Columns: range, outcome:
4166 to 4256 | 97.3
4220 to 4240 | 94.6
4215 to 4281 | 99.6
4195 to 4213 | 96.6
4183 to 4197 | 96.8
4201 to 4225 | 99.6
